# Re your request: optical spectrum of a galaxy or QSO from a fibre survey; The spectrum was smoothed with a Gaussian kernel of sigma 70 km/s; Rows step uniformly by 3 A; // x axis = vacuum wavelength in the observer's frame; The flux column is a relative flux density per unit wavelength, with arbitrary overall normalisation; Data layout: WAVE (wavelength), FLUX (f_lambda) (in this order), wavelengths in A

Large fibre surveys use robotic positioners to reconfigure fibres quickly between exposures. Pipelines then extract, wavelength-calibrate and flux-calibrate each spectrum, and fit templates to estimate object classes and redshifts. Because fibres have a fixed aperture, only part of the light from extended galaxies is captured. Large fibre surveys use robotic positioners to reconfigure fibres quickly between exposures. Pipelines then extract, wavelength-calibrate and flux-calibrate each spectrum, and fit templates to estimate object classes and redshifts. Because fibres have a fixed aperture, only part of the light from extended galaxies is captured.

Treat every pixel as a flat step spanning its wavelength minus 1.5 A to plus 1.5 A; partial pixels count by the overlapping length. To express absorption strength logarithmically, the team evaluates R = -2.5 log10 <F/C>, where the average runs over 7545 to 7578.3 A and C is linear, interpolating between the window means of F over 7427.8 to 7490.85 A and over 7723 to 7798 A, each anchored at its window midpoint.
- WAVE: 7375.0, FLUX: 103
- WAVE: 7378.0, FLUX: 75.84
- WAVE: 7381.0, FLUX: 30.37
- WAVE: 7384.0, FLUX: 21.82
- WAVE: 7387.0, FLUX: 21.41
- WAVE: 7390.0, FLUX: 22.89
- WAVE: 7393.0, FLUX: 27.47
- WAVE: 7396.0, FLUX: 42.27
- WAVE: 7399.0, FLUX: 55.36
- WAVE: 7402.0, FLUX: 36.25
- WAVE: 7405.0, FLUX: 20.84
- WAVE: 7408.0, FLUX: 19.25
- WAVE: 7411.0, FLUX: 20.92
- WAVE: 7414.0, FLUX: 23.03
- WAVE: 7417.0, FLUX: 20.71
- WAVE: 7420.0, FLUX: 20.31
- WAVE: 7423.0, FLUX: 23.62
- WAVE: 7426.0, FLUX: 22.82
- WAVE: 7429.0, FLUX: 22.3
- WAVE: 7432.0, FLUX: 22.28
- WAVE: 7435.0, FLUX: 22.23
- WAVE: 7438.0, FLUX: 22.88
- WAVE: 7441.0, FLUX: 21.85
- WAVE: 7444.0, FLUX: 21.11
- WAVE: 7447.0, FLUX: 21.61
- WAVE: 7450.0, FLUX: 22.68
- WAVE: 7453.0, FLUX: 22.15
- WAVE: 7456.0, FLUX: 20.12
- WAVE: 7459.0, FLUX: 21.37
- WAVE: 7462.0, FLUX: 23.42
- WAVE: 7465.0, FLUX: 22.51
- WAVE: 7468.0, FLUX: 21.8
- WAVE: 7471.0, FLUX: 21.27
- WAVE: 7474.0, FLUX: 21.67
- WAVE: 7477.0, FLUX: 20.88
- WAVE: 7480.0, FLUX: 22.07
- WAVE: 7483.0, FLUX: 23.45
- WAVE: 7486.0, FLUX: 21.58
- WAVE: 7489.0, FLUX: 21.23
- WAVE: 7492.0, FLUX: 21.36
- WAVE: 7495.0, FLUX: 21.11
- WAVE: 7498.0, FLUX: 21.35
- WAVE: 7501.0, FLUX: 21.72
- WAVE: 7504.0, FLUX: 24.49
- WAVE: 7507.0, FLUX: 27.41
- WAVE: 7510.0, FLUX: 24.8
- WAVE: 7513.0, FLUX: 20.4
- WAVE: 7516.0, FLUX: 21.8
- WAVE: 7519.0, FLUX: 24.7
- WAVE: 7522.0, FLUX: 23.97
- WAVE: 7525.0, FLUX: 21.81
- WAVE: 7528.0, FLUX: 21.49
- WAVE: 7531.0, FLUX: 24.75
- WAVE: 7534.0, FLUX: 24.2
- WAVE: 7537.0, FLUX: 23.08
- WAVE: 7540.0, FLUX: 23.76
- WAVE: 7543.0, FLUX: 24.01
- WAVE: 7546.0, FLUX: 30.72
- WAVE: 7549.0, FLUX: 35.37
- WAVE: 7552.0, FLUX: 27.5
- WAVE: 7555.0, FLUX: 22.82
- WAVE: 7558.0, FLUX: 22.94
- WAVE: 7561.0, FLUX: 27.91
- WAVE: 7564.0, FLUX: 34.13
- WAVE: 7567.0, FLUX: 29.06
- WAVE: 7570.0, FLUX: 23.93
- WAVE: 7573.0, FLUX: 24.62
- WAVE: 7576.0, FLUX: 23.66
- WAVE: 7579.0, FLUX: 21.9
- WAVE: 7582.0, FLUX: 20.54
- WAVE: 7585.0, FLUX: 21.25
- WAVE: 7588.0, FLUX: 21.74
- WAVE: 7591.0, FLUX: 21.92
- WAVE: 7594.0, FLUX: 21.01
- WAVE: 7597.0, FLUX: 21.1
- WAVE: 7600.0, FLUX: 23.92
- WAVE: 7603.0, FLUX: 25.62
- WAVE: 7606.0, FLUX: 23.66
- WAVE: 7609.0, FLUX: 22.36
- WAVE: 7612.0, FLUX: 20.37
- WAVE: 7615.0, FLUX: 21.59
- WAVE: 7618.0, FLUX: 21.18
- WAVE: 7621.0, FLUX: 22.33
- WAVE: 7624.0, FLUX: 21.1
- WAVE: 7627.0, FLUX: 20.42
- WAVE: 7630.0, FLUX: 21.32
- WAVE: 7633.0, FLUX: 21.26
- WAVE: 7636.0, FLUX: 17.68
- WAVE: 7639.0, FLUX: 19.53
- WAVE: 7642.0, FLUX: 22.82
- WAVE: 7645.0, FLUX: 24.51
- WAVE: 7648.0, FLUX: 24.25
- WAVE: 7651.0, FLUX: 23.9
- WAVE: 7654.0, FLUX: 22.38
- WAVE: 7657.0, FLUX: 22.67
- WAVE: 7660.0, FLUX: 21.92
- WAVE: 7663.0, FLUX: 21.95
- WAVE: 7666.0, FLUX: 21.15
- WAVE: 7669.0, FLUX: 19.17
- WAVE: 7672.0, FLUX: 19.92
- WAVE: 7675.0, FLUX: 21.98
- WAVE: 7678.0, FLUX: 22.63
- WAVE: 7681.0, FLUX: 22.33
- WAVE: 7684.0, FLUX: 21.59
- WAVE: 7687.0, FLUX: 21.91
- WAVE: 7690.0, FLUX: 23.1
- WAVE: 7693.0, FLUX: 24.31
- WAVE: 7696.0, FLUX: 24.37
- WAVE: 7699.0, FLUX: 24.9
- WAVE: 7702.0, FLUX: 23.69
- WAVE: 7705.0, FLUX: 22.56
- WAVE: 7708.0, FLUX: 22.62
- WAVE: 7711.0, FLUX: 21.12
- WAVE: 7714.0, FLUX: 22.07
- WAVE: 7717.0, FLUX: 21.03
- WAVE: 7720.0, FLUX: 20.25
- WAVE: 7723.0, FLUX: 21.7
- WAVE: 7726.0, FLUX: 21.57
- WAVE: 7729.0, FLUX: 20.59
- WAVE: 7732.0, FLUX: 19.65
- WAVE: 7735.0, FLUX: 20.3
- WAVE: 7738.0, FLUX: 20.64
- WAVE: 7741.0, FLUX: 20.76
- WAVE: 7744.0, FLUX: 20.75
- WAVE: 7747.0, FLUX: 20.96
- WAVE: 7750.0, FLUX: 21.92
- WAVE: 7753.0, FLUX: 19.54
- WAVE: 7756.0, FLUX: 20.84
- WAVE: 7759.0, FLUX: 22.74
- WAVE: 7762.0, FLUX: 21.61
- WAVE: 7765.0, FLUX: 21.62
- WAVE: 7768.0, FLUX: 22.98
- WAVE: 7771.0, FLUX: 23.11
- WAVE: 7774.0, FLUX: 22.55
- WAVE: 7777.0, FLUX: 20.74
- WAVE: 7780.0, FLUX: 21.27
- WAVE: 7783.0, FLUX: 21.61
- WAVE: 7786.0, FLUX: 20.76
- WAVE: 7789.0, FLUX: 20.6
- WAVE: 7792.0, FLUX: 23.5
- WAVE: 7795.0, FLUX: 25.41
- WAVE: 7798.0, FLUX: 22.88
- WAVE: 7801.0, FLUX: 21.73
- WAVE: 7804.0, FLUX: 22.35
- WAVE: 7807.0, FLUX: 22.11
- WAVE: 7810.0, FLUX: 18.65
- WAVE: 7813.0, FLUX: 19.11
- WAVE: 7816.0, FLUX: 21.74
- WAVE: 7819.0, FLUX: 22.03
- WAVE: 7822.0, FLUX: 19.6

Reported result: -0.25 mag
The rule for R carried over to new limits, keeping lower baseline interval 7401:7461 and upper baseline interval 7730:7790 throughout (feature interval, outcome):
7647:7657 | -0.085 mag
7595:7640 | 0.007 mag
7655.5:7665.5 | -0.025 mag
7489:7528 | -0.035 mag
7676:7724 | -0.053 mag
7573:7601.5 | -0.011 mag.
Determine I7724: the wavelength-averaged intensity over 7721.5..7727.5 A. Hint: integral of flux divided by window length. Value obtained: 21.6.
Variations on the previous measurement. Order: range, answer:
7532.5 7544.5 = 23.8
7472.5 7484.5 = 22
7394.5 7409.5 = 34.8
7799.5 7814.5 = 20.8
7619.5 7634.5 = 21.3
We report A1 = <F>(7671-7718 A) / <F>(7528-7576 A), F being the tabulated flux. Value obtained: 0.86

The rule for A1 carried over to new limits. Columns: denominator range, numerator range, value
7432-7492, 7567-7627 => 1.02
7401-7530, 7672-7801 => 0.98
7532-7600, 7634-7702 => 0.90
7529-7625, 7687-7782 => 0.90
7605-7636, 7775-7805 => 1.04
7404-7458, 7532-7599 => 1.15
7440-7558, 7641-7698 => 0.97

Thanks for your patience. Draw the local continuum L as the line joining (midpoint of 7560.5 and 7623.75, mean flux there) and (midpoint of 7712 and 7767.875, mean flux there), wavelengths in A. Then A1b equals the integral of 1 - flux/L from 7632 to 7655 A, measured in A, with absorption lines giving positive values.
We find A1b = 0.5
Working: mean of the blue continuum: 23.4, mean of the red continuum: 21.1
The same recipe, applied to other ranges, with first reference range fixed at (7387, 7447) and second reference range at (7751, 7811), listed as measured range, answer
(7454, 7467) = 1.7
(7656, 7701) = 1.2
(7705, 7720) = 0.6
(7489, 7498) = 1.3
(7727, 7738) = 1.0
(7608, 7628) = 1.8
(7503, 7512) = -0.3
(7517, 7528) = 0.6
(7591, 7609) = 0.6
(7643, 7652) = -0.4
